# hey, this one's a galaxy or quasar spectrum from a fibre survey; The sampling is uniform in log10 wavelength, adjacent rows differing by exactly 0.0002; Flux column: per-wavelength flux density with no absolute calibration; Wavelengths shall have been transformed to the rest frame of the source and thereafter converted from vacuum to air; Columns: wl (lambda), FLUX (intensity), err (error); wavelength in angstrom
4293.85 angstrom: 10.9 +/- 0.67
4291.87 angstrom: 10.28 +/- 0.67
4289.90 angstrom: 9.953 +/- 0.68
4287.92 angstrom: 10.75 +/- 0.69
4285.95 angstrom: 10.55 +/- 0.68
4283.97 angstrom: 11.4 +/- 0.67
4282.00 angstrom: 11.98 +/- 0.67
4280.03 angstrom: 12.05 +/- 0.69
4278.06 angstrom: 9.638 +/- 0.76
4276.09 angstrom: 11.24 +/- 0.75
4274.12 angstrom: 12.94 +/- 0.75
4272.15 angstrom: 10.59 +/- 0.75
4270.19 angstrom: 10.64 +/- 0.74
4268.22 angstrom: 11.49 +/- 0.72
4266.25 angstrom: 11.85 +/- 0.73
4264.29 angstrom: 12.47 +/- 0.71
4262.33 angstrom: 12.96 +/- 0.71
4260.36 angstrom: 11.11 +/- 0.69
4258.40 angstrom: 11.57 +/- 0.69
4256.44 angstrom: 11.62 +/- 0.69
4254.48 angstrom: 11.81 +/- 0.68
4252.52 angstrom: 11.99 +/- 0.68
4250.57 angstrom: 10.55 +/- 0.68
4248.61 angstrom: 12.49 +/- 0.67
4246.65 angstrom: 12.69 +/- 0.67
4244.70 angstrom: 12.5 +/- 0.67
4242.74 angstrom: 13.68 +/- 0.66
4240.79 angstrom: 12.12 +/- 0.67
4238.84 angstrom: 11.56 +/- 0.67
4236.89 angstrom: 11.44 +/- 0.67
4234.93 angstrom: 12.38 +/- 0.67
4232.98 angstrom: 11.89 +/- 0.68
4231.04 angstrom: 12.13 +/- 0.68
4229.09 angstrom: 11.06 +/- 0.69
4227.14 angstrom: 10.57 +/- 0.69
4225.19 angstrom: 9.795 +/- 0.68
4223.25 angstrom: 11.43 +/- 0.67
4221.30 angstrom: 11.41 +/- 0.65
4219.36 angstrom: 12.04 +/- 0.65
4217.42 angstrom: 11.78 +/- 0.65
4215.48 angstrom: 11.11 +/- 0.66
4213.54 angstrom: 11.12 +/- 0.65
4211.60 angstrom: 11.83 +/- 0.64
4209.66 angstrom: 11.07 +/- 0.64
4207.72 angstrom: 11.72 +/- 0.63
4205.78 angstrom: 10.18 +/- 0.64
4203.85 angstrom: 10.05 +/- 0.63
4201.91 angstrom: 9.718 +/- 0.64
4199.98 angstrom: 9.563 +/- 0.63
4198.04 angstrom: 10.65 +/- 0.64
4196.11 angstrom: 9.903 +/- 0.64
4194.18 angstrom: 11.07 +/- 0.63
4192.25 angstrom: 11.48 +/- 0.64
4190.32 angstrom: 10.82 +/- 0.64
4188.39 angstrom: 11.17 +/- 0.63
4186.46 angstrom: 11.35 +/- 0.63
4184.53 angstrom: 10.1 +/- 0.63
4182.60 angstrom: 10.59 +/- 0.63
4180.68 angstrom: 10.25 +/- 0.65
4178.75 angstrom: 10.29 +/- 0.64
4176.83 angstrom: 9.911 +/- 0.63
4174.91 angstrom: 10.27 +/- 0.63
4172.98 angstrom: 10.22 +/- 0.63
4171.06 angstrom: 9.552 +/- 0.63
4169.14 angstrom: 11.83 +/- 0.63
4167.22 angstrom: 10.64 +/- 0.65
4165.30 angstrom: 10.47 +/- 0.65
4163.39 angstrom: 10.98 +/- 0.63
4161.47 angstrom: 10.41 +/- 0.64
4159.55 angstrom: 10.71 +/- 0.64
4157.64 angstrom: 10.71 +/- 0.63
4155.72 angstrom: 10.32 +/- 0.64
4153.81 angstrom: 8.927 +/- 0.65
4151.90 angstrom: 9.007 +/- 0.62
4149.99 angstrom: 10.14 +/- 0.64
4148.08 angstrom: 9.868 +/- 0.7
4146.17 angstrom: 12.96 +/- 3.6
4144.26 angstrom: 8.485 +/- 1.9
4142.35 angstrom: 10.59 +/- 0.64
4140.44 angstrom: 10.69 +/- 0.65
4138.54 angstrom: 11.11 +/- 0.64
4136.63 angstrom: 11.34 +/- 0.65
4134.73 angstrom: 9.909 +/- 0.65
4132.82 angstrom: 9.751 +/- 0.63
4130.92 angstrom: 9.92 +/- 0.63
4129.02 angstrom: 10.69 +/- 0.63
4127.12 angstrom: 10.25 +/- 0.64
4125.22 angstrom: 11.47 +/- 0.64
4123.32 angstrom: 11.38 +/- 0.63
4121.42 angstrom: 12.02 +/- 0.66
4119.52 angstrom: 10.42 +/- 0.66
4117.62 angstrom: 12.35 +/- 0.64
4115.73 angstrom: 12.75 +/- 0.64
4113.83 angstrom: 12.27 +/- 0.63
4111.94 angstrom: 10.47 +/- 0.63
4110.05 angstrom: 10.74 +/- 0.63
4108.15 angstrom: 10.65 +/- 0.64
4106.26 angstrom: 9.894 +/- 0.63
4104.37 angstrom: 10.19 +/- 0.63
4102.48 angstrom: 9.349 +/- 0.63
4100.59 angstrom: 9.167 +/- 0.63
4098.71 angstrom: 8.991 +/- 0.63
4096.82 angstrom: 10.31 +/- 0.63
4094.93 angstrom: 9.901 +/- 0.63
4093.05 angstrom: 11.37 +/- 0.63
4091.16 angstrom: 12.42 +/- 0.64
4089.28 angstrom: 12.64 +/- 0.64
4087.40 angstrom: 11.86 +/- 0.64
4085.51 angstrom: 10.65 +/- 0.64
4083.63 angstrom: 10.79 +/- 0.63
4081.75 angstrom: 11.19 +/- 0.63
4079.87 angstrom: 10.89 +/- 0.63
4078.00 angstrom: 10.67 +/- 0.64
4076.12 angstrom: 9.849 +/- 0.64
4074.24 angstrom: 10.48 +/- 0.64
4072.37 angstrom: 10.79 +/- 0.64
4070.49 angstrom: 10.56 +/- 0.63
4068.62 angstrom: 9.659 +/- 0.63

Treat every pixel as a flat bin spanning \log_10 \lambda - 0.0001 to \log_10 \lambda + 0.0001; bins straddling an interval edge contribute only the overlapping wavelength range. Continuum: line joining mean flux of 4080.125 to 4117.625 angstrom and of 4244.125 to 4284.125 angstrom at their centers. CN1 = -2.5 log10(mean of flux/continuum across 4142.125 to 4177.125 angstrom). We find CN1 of 0.086 mag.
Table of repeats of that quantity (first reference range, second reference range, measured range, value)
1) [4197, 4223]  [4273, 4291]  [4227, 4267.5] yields -0.084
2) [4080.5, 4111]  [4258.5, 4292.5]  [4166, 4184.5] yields 0.056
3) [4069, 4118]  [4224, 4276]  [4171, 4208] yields 0.094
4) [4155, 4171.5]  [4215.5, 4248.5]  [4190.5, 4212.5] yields 0.062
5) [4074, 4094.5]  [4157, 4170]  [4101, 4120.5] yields 0.018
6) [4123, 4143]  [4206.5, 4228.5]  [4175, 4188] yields 0.055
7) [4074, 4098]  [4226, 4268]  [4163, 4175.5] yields 0.090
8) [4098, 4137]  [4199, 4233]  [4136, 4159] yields 0.044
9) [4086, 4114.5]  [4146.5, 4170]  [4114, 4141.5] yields -0.050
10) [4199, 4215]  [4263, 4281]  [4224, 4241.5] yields -0.043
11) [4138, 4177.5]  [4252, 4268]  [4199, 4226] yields 0.026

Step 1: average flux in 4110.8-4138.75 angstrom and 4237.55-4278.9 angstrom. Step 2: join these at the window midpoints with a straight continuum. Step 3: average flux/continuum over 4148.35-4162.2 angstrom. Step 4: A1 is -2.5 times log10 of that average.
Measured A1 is 0.12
